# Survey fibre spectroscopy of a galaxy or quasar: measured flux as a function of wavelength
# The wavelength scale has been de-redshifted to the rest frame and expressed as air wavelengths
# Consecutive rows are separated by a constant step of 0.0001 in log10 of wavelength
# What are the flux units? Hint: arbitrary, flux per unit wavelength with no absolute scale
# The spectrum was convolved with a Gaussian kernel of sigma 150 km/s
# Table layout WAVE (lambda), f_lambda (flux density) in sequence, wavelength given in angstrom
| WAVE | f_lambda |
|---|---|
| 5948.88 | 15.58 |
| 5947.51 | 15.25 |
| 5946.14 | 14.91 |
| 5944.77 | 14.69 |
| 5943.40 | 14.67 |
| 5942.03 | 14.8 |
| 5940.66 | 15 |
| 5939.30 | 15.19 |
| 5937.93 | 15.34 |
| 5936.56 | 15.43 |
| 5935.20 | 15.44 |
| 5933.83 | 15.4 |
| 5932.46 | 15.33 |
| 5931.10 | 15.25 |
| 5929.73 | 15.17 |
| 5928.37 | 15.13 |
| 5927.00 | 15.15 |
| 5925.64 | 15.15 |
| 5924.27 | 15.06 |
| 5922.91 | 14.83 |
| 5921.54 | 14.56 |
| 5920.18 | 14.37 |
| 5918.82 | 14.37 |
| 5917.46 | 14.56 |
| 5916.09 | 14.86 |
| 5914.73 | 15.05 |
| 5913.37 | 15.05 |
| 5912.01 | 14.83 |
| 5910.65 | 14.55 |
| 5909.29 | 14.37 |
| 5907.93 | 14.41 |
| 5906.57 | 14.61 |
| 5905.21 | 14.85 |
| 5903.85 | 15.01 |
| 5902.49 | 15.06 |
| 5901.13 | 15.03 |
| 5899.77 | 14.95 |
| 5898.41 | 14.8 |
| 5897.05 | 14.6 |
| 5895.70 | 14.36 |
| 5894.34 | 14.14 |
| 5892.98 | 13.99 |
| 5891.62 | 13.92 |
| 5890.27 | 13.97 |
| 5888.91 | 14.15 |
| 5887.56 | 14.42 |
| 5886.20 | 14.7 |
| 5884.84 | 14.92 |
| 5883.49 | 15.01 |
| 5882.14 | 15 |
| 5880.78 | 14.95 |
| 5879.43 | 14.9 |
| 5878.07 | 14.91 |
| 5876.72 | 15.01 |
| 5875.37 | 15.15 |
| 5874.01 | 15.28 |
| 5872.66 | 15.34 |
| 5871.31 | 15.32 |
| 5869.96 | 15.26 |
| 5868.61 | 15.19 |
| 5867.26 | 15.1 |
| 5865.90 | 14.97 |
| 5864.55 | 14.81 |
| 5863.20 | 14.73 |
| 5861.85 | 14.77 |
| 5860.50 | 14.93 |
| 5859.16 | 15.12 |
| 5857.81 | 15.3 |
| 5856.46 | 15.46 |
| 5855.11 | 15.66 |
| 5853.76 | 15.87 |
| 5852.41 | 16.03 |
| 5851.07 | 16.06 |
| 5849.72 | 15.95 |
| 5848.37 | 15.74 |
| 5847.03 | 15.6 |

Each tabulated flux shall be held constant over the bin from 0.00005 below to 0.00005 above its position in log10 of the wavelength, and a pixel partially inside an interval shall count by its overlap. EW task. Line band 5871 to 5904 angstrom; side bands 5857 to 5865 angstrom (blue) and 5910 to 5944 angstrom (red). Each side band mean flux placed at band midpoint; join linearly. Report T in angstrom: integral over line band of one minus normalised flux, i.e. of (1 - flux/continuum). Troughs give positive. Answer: 0.5 angstrom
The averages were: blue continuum 15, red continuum 15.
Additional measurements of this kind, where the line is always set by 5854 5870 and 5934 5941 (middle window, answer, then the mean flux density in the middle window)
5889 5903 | 0.7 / 14.5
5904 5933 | 0.8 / 14.8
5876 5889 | 0.3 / 14.8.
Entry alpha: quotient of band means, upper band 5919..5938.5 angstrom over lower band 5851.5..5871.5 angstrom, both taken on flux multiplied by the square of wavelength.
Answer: 1.01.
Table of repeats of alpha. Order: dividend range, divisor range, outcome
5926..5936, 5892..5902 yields 1.06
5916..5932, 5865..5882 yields 1.00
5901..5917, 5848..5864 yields 0.97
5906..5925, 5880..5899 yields 1.02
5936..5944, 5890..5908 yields 1.05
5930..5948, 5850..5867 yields 1.02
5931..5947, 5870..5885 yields 1.02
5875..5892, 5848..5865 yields 0.96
